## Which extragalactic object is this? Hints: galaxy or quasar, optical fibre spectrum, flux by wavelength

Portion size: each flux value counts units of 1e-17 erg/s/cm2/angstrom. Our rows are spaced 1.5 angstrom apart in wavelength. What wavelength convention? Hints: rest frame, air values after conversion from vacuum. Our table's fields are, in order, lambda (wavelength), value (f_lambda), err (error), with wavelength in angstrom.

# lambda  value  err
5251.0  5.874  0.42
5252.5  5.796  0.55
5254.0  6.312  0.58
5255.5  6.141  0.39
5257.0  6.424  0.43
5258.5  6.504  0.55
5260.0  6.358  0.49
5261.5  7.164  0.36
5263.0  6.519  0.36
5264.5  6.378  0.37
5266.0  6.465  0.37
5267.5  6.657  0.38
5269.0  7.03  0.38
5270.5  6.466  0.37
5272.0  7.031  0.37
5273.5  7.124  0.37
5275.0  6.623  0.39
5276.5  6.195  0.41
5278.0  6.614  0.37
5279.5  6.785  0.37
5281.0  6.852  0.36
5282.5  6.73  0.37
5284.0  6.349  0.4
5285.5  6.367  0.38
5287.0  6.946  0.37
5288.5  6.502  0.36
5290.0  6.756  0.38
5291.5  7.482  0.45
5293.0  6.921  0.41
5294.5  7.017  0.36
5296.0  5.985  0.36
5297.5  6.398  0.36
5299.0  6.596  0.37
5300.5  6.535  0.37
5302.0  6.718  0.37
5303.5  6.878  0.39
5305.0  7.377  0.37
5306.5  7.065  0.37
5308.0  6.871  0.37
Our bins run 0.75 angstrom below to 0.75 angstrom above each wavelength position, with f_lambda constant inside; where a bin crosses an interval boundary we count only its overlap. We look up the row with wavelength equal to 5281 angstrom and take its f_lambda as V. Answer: 6.852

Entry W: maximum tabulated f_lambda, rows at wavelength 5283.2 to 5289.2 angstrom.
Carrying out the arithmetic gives 6.946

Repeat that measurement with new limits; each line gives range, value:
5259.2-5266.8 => 7.164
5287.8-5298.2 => 7.482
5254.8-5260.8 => 6.504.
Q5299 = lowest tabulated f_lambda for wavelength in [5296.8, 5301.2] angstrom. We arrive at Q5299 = 6.398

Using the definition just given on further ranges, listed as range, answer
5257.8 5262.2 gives 6.358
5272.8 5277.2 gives 6.195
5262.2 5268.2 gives 6.378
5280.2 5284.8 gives 6.349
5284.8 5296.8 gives 5.985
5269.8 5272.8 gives 6.466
